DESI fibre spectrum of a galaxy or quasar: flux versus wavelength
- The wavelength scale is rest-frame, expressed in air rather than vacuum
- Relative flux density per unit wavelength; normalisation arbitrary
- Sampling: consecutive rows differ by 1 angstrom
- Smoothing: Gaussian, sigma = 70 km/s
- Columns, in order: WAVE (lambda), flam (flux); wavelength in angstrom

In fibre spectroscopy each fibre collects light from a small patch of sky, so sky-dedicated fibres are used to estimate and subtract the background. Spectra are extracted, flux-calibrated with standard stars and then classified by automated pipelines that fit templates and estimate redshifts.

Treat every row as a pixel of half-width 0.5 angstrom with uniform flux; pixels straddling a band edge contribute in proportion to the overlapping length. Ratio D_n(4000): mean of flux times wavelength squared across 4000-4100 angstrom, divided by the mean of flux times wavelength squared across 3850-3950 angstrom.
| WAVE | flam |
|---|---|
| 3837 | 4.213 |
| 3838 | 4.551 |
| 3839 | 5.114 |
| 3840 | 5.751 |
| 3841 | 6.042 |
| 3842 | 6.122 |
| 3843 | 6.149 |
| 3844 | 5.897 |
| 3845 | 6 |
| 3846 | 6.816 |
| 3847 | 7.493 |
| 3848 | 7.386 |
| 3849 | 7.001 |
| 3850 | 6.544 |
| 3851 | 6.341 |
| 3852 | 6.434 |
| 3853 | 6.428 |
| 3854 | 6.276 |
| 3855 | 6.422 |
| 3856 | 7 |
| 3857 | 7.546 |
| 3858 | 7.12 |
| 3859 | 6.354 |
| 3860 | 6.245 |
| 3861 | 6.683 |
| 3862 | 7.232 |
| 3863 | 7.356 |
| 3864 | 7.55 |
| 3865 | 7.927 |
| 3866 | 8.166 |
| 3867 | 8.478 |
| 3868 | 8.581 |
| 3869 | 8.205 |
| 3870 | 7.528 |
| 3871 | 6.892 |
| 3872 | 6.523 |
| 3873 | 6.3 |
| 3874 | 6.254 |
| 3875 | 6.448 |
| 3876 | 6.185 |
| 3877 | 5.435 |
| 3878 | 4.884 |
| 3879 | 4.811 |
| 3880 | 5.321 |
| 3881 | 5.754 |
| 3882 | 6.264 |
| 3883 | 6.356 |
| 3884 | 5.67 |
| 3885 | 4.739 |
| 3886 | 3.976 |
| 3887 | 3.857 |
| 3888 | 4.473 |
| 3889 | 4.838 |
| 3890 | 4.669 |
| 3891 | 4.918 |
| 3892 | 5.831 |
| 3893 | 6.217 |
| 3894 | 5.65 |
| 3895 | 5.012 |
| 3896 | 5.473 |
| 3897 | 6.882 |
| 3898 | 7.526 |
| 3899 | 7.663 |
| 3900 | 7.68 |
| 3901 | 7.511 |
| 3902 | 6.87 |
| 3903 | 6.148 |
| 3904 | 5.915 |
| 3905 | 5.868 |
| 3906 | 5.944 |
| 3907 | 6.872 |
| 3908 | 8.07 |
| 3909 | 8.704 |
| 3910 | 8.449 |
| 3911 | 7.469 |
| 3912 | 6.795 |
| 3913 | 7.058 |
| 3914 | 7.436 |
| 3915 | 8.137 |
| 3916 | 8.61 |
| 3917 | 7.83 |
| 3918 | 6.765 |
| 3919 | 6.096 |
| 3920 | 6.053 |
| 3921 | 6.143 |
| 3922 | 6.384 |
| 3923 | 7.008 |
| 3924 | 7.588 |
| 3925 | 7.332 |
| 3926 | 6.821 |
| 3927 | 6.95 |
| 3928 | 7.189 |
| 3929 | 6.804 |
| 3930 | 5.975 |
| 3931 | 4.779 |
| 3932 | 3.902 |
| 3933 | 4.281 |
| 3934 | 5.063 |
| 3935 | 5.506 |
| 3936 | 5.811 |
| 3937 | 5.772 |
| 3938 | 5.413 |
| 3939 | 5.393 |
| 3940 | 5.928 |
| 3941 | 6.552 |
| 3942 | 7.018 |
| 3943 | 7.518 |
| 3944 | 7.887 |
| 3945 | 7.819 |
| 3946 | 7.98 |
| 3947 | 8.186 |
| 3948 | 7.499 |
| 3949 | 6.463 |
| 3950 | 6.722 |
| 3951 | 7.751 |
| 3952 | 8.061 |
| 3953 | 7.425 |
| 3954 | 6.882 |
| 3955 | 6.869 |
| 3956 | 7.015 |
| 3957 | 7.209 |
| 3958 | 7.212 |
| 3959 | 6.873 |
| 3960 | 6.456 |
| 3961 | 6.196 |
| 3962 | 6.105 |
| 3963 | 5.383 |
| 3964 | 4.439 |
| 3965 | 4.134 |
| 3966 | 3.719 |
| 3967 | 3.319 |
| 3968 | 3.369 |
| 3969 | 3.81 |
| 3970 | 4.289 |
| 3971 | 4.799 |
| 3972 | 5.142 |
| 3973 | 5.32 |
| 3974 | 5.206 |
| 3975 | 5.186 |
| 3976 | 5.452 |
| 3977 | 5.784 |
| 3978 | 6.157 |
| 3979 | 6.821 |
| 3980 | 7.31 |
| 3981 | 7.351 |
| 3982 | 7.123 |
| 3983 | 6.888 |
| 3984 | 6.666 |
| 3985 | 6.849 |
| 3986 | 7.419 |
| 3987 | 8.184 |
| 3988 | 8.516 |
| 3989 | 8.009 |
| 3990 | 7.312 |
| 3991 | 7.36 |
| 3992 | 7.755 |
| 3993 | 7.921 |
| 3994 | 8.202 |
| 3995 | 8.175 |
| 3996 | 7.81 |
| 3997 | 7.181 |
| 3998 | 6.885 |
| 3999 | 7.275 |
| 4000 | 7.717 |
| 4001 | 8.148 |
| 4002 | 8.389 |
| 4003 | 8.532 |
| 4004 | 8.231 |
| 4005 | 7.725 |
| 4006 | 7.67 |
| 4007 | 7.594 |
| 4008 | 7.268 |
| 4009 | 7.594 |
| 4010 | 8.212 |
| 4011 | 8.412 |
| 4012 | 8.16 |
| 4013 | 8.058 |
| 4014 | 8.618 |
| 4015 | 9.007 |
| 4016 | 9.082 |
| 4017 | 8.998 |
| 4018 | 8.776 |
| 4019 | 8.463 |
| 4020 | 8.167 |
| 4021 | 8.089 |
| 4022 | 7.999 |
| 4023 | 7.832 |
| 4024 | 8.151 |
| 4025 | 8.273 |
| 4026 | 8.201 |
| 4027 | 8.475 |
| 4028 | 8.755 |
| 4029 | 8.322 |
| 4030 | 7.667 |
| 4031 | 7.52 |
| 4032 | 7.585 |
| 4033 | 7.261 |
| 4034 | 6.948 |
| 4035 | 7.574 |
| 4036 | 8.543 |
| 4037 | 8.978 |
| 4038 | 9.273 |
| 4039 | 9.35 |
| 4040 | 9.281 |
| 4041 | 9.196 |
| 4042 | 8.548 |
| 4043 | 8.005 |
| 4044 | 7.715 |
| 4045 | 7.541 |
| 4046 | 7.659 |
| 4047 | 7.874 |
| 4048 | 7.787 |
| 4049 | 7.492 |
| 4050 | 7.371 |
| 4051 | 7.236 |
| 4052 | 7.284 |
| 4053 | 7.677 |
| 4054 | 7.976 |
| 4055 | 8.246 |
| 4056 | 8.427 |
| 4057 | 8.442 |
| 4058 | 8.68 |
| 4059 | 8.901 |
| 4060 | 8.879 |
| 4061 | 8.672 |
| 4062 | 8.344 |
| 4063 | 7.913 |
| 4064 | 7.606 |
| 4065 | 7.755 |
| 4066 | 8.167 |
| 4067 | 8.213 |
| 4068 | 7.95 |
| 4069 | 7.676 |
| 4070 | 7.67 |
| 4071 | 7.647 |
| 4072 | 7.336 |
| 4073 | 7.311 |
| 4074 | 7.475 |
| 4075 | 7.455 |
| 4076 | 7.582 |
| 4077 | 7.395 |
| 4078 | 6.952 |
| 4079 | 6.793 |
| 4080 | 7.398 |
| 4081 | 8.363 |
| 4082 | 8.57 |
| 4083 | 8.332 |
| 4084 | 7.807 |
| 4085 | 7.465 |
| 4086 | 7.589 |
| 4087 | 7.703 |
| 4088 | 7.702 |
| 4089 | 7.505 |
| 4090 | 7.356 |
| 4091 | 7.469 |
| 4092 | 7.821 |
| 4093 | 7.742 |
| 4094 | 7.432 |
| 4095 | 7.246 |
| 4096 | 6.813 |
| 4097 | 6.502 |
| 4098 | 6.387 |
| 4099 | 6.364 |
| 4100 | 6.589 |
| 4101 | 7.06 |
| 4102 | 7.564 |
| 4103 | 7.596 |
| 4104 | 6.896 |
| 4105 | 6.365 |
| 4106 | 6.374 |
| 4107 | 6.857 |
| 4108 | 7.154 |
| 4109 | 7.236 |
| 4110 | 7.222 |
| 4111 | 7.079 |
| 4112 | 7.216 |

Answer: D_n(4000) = 1.31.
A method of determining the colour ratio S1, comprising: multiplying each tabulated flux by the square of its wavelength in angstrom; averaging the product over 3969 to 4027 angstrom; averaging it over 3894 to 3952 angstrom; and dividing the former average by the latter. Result 1.1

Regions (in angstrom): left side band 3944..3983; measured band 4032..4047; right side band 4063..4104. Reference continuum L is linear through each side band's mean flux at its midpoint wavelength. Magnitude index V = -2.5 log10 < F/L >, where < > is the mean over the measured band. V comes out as -0.178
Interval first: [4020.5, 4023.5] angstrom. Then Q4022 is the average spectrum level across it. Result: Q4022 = 7.97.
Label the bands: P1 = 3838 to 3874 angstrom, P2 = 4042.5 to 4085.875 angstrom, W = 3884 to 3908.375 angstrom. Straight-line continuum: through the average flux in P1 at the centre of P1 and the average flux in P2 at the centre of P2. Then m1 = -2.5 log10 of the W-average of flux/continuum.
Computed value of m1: 0.18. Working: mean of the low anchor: 6.81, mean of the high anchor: 7.84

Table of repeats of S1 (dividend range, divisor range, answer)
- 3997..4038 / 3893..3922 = 1.23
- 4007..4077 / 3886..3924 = 1.32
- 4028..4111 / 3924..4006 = 1.23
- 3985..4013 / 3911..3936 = 1.25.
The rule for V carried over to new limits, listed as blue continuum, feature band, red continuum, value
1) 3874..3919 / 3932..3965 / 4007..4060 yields 0.08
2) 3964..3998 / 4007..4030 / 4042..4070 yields -0.16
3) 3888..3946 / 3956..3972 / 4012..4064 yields 0.34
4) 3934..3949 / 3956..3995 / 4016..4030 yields 0.19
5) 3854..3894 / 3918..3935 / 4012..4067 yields 0.12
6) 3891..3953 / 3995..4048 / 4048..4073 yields -0.07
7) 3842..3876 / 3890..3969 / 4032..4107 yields 0.11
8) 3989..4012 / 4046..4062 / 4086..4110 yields -0.09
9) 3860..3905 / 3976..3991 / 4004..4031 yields 0.09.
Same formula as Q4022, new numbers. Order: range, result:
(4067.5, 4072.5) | 7.66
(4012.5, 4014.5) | 8.34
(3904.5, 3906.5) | 5.91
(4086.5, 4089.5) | 7.64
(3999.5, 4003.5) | 8.2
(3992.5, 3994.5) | 8.06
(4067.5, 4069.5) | 7.81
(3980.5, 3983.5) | 7.12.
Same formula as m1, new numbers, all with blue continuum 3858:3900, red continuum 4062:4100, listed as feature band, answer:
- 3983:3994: -0.10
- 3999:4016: -0.15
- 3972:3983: 0.12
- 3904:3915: -0.13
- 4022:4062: -0.12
